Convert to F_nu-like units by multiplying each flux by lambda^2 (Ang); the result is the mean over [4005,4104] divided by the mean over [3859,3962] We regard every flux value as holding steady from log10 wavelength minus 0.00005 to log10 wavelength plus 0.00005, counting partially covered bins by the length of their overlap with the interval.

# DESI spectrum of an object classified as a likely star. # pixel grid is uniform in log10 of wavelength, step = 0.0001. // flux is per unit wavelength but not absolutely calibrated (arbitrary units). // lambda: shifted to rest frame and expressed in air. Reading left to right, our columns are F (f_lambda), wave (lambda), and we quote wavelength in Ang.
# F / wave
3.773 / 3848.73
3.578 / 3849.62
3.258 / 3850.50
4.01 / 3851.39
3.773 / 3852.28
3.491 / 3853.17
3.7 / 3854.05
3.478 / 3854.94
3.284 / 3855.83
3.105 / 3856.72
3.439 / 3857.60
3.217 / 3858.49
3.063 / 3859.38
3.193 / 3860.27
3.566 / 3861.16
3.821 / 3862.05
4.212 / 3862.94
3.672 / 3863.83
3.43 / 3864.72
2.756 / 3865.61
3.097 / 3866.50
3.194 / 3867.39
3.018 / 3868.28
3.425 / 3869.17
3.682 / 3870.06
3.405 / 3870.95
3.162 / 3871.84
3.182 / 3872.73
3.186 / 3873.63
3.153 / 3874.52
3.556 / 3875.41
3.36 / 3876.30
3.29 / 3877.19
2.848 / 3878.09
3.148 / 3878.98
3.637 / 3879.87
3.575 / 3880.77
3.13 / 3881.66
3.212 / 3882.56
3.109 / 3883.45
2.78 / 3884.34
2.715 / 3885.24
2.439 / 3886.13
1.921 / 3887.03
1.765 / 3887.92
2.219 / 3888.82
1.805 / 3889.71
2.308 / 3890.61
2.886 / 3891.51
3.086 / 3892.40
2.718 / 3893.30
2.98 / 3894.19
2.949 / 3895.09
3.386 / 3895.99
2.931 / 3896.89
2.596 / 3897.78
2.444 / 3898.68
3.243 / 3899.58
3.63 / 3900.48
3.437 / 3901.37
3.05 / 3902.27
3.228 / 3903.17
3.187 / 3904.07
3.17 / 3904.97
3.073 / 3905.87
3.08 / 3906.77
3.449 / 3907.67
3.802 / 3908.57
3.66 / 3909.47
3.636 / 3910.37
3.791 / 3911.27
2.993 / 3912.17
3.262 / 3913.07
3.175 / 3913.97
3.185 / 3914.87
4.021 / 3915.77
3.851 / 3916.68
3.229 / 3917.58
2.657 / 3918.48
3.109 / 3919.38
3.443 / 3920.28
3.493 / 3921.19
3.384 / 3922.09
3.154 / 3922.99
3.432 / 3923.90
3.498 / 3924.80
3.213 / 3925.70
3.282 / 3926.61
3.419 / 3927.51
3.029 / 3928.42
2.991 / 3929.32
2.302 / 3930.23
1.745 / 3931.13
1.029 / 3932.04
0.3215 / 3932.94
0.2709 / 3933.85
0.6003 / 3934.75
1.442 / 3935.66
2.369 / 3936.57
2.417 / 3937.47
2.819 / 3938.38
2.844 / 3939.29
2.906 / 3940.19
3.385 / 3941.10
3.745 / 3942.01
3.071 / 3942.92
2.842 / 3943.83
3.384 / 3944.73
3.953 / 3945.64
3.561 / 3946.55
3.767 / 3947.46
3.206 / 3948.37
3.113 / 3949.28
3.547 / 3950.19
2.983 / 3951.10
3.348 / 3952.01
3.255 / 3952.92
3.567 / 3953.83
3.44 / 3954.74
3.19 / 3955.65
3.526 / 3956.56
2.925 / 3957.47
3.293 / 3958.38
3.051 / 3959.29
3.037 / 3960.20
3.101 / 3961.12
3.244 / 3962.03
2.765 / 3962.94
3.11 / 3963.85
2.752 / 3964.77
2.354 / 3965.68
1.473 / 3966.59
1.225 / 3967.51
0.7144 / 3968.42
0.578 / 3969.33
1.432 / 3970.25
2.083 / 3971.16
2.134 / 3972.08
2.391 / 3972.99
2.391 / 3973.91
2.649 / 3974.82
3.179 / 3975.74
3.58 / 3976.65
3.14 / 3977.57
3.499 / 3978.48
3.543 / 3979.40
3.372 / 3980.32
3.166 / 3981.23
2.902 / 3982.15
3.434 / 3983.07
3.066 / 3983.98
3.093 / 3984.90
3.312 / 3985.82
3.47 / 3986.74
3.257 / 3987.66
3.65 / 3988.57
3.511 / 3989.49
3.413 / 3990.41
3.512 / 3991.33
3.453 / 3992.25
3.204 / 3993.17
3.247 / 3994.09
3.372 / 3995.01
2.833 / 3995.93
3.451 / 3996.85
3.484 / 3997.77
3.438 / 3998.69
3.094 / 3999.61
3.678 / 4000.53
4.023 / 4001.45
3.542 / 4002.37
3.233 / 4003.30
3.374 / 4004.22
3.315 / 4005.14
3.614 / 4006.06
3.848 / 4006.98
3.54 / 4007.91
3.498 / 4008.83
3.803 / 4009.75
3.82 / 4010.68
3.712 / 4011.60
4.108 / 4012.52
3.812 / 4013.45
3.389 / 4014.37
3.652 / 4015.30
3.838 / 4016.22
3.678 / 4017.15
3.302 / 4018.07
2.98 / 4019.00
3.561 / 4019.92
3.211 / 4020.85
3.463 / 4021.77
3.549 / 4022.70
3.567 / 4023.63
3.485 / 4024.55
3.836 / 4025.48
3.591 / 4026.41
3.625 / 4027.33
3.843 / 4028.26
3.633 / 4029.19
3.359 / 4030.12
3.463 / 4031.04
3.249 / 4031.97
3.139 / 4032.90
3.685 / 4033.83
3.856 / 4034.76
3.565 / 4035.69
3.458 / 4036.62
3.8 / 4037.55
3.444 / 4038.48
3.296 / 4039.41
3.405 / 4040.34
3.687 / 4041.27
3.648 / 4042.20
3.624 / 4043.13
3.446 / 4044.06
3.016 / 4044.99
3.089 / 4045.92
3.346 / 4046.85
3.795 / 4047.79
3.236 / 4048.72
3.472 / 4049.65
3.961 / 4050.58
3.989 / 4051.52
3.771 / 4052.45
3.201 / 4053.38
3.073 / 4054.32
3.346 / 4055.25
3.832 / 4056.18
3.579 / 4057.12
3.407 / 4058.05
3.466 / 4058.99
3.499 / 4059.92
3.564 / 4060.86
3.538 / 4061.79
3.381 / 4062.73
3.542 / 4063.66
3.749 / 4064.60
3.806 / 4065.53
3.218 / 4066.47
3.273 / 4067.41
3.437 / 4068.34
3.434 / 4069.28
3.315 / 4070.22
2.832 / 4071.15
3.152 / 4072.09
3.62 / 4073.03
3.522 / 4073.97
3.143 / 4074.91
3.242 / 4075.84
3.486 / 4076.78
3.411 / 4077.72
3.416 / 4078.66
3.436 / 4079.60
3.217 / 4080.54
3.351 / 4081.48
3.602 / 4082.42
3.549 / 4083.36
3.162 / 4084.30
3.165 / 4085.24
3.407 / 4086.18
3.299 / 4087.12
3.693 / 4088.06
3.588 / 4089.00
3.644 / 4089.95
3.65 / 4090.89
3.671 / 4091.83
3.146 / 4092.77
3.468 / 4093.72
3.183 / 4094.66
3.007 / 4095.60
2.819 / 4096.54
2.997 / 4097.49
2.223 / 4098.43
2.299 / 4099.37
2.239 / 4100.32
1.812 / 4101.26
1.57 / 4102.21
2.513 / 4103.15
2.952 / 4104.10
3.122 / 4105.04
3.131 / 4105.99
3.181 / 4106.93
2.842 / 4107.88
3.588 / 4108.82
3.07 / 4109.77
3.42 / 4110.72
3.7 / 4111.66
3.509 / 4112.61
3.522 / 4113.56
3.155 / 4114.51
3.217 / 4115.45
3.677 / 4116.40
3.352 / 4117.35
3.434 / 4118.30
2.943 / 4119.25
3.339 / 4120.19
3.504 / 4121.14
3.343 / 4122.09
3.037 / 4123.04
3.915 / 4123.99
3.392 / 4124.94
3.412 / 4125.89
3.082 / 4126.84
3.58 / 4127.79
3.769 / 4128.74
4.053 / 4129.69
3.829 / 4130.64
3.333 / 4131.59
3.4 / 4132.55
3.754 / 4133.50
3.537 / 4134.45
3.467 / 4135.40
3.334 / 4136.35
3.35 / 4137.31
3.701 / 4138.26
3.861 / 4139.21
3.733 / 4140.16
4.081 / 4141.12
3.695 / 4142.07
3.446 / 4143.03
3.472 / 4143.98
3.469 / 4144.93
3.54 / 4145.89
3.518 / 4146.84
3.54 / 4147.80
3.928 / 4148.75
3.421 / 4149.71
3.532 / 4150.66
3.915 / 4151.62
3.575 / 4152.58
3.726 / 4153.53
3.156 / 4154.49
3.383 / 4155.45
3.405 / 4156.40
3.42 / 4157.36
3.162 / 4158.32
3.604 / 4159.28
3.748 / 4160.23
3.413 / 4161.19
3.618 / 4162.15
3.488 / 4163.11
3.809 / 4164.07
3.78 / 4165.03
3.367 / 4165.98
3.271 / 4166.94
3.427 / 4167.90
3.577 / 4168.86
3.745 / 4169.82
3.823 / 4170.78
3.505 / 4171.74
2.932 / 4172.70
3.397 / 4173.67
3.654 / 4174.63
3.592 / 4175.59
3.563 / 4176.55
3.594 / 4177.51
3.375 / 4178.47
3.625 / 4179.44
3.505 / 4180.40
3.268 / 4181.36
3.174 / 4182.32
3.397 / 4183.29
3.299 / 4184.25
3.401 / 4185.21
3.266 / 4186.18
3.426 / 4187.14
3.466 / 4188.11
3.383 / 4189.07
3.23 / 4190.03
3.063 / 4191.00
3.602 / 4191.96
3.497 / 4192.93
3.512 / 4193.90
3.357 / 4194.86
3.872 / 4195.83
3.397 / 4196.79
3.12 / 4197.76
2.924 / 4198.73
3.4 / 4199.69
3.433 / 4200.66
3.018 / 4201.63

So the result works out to 1.20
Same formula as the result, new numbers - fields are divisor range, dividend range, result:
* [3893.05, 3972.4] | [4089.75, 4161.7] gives 1.27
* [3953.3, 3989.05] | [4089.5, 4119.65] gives 1.16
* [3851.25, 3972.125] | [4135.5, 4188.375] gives 1.34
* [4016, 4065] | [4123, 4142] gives 1.07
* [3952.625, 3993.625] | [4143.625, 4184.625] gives 1.33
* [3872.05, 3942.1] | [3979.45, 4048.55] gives 1.26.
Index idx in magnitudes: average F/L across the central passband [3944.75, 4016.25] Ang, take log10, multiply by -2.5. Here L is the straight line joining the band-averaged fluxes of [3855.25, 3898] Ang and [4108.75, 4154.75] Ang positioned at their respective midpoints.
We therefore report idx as 0.034 mag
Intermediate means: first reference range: 3.08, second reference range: 3.52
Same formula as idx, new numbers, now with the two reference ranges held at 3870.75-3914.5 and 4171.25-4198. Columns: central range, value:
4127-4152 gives -0.08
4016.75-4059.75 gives -0.09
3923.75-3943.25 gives 0.26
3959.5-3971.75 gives 0.41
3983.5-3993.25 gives -0.06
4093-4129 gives 0.07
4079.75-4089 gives -0.03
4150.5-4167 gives -0.05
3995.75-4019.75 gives -0.11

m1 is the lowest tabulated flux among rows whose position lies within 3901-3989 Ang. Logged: 0.2709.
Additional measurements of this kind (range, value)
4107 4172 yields 2.842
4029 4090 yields 2.832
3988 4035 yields 2.833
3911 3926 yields 2.657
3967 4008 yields 0.578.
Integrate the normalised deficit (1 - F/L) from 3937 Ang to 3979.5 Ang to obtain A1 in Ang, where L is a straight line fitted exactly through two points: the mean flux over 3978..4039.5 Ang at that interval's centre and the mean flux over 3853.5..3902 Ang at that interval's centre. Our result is 5.8 Ang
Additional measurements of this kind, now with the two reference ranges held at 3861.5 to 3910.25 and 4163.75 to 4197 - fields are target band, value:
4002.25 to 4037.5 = -3.2 Ang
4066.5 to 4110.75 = 2.6 Ang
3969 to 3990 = 1.9 Ang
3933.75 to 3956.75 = 1.4 Ang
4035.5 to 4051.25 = -1.0 Ang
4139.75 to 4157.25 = -0.8 Ang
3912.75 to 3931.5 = -0.3 Ang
